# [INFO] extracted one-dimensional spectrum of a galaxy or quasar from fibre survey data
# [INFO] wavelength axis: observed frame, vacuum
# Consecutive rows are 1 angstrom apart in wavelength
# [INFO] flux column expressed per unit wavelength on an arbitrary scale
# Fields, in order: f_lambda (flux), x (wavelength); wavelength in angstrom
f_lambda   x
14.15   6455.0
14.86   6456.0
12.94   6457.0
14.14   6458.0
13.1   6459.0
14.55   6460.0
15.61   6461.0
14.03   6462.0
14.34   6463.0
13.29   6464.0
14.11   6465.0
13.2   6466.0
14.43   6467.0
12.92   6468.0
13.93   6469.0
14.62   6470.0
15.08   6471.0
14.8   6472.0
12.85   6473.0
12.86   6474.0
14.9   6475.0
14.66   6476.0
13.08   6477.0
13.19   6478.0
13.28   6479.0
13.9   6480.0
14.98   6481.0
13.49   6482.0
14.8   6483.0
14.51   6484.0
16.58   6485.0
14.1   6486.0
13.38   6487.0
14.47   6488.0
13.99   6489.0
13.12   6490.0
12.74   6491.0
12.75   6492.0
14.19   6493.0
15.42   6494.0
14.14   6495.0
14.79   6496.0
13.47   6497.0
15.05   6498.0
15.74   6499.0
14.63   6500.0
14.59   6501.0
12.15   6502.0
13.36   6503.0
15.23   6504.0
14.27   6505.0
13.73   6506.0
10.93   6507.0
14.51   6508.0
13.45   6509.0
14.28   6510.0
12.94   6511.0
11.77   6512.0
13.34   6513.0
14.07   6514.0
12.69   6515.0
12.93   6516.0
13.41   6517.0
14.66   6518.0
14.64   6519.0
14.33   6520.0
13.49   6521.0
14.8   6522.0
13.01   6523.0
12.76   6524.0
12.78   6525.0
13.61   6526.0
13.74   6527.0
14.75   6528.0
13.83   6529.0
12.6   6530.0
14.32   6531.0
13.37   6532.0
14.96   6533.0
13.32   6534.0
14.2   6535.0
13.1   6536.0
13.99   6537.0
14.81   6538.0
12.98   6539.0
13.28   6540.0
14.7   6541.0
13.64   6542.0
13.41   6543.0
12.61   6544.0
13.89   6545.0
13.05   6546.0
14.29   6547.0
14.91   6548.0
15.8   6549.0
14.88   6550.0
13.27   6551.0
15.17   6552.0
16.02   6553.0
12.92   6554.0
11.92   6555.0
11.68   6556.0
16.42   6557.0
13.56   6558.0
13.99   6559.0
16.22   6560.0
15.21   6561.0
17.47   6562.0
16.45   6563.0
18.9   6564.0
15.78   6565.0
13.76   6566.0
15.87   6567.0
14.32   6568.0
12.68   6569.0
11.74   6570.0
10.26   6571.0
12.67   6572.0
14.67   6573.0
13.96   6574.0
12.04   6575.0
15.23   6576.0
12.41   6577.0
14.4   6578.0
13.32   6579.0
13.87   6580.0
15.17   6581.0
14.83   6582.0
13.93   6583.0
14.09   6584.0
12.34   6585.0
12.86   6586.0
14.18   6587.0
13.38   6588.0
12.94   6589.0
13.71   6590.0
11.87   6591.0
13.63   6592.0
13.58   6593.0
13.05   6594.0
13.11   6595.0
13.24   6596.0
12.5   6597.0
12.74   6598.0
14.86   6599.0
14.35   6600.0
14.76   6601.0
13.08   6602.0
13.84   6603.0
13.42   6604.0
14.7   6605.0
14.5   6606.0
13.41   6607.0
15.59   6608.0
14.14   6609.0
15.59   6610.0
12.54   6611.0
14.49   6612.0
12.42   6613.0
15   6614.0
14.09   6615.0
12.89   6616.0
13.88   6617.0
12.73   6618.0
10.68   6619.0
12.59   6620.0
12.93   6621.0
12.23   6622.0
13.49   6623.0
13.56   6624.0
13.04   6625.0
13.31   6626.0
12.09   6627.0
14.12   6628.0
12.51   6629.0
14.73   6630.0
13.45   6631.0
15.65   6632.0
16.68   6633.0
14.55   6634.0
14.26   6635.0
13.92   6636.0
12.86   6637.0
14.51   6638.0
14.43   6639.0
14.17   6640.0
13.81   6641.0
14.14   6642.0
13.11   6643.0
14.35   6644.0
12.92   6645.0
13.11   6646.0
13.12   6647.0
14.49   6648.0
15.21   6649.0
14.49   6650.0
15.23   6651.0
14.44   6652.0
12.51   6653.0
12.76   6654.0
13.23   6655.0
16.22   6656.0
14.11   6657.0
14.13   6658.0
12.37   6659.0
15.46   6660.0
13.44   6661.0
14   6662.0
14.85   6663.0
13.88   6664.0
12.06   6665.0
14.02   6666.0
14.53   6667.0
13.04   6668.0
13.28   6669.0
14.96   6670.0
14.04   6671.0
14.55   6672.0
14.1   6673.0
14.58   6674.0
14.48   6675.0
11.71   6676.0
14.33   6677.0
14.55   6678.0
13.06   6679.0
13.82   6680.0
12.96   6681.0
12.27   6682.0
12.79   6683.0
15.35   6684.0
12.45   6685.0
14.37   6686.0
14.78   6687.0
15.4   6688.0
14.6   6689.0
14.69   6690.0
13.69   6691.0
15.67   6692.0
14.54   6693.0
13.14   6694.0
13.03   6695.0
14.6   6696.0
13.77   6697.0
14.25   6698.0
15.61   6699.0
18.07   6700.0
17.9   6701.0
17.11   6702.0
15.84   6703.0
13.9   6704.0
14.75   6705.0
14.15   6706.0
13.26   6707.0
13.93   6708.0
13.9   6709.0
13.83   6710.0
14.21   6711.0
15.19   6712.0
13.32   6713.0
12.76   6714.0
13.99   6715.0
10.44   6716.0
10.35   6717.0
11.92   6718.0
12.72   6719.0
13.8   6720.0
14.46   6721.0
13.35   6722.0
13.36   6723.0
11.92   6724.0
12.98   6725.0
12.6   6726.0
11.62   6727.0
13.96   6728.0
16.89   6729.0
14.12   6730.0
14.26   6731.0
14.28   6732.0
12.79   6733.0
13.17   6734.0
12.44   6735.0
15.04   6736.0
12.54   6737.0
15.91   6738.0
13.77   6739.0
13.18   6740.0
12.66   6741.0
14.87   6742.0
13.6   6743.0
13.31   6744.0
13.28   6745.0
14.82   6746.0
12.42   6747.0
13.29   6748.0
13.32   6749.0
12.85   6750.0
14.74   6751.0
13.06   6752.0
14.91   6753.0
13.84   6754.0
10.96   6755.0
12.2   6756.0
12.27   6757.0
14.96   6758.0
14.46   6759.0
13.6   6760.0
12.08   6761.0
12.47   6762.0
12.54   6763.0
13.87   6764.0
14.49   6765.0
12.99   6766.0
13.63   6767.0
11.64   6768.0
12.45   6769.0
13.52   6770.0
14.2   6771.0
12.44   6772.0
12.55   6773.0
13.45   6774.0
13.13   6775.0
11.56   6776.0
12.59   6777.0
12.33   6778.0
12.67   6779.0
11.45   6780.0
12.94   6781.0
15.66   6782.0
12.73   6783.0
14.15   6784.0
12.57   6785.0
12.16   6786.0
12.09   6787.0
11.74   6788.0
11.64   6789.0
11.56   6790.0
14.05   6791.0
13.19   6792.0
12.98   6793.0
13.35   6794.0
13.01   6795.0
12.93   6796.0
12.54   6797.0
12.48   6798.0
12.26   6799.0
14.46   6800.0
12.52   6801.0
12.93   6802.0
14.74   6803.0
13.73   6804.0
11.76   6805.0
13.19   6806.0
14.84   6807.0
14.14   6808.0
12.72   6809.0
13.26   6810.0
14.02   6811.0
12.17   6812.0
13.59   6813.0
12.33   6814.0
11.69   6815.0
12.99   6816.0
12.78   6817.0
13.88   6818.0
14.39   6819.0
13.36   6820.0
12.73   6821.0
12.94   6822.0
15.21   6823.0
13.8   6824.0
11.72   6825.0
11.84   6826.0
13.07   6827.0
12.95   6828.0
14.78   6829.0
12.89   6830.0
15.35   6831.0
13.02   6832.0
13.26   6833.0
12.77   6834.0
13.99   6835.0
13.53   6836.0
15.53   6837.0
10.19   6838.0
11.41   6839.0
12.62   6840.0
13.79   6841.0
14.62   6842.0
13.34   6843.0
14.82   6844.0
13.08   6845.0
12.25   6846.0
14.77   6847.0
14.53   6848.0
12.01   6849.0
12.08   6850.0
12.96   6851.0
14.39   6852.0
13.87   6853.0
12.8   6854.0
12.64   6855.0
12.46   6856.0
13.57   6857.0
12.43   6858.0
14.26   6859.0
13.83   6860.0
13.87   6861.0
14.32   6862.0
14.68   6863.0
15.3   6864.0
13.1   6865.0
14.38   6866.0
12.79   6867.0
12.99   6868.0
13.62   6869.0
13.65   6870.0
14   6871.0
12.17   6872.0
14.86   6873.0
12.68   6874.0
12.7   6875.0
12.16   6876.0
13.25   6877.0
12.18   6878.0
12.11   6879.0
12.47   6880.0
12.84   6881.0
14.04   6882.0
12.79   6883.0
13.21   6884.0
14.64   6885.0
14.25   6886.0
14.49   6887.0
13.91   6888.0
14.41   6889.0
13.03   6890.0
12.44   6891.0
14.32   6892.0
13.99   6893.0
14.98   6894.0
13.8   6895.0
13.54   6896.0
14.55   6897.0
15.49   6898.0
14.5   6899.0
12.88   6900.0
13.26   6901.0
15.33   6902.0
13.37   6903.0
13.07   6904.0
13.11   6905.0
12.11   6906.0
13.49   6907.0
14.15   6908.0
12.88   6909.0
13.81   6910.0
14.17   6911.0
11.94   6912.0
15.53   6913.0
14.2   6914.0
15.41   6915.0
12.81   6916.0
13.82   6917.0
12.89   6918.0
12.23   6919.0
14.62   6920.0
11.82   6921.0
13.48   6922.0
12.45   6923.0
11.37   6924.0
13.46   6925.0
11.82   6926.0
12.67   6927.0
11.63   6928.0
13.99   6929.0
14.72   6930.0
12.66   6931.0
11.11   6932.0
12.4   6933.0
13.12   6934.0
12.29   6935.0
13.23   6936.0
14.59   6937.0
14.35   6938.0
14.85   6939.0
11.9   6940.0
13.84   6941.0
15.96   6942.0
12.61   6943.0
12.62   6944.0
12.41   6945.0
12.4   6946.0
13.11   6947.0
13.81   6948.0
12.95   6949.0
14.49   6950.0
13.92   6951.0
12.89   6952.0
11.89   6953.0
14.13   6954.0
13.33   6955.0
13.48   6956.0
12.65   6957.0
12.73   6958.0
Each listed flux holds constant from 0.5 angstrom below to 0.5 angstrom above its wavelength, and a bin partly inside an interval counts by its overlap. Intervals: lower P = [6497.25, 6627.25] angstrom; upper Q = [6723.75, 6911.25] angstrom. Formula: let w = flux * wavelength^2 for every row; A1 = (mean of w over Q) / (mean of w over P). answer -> 1.0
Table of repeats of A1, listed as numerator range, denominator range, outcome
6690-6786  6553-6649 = 1.02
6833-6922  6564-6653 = 1.06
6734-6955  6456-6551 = 1.06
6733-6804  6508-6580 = 1.01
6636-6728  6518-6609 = 1.03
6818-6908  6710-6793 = 1.06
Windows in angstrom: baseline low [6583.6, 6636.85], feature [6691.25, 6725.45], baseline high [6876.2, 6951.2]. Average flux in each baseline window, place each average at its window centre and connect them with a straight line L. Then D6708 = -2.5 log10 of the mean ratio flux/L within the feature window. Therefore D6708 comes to -0.036 mag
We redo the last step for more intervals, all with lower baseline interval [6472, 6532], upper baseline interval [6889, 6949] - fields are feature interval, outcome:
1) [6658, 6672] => -0.017 mag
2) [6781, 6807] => 0.042 mag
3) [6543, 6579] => -0.034 mag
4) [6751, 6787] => 0.041 mag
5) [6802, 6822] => 0.020 mag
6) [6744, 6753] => 0.003 mag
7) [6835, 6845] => 0.012 mag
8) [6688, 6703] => -0.110 mag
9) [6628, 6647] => -0.027 mag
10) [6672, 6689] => -0.016 mag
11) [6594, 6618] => -0.008 mag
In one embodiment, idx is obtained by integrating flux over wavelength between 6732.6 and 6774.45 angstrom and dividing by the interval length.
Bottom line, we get 13.3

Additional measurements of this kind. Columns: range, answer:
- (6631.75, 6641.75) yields 14.4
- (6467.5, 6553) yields 13.9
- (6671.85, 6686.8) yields 13.7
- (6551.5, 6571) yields 14.6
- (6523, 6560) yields 13.9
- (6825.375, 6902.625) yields 13.5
